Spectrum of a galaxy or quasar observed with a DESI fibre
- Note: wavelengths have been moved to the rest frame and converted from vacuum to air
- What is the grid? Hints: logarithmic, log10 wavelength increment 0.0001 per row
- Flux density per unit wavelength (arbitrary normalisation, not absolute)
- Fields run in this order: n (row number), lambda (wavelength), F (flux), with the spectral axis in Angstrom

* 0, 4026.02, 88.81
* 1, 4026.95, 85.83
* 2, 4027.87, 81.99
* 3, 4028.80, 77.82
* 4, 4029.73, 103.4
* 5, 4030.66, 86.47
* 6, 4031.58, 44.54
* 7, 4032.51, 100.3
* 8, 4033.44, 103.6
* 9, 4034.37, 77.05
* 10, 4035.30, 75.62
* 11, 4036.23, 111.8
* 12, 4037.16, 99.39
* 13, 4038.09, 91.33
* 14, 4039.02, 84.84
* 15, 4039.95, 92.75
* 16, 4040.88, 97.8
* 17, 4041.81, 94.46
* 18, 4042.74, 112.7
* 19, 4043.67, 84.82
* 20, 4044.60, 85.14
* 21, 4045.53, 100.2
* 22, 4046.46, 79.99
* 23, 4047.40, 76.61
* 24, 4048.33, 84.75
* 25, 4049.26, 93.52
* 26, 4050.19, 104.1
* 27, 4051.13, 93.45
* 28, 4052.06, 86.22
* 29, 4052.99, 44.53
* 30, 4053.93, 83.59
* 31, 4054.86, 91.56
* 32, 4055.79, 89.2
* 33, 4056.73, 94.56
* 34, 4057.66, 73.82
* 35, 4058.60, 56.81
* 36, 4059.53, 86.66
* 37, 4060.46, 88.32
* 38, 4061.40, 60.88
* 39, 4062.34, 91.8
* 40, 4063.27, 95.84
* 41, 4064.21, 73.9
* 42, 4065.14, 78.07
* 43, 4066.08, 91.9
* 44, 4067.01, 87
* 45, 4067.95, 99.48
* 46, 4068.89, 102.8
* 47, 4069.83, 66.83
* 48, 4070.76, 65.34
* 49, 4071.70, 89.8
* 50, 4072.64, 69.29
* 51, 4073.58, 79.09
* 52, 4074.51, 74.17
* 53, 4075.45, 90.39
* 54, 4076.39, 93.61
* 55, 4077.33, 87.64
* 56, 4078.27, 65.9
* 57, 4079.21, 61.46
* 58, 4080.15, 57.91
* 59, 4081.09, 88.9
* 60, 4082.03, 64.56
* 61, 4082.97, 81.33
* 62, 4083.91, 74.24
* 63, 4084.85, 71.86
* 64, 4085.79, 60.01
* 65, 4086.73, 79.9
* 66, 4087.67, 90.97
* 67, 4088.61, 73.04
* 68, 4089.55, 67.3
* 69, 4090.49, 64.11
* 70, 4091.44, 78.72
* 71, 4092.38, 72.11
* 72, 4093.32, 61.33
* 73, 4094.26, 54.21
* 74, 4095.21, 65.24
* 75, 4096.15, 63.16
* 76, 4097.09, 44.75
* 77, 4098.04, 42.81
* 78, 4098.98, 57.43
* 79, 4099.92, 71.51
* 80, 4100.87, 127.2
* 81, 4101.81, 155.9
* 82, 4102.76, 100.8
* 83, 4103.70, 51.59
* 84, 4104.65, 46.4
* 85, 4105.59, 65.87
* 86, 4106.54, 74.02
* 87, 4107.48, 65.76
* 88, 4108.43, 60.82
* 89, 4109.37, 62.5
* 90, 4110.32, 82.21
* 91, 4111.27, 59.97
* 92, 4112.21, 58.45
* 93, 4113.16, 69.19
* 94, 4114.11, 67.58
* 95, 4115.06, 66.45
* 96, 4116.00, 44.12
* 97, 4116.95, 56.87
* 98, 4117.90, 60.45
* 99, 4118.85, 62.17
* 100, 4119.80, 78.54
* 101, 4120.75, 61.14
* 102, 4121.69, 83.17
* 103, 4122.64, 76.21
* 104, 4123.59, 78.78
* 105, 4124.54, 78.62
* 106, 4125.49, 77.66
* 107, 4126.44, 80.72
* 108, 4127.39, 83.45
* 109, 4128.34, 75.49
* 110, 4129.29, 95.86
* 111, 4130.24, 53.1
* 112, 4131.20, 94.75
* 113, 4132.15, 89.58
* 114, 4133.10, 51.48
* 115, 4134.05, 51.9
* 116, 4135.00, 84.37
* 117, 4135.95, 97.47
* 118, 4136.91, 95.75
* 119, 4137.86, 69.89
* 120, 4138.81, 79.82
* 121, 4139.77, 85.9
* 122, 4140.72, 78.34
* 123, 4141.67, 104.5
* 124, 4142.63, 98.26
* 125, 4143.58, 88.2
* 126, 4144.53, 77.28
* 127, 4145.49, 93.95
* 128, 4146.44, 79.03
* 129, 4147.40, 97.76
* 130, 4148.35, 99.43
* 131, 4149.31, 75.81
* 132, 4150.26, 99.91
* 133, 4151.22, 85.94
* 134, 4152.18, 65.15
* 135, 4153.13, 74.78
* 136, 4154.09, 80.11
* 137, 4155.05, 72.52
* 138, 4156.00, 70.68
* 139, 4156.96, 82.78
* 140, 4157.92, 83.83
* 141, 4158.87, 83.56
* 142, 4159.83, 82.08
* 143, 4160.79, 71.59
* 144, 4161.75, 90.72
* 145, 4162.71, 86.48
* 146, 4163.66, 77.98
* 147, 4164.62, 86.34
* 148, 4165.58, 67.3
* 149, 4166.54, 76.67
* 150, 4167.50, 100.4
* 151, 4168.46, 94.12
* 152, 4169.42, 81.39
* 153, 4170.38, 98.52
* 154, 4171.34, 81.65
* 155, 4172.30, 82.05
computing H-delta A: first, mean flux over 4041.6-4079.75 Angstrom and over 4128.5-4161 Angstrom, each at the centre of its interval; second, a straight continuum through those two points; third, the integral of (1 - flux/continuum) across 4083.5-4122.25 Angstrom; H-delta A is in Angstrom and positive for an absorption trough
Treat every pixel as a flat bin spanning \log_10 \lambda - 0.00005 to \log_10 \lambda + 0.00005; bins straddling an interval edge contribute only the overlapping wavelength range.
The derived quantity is 6.2 Angstrom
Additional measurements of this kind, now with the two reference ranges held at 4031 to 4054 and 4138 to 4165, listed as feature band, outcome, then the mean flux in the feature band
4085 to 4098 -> 3.0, 66.6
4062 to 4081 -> 1.3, 81.2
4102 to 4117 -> 3.3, 66.5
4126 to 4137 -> 0.7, 78.9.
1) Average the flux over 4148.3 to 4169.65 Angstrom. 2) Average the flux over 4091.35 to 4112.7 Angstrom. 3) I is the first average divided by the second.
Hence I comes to 1.16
